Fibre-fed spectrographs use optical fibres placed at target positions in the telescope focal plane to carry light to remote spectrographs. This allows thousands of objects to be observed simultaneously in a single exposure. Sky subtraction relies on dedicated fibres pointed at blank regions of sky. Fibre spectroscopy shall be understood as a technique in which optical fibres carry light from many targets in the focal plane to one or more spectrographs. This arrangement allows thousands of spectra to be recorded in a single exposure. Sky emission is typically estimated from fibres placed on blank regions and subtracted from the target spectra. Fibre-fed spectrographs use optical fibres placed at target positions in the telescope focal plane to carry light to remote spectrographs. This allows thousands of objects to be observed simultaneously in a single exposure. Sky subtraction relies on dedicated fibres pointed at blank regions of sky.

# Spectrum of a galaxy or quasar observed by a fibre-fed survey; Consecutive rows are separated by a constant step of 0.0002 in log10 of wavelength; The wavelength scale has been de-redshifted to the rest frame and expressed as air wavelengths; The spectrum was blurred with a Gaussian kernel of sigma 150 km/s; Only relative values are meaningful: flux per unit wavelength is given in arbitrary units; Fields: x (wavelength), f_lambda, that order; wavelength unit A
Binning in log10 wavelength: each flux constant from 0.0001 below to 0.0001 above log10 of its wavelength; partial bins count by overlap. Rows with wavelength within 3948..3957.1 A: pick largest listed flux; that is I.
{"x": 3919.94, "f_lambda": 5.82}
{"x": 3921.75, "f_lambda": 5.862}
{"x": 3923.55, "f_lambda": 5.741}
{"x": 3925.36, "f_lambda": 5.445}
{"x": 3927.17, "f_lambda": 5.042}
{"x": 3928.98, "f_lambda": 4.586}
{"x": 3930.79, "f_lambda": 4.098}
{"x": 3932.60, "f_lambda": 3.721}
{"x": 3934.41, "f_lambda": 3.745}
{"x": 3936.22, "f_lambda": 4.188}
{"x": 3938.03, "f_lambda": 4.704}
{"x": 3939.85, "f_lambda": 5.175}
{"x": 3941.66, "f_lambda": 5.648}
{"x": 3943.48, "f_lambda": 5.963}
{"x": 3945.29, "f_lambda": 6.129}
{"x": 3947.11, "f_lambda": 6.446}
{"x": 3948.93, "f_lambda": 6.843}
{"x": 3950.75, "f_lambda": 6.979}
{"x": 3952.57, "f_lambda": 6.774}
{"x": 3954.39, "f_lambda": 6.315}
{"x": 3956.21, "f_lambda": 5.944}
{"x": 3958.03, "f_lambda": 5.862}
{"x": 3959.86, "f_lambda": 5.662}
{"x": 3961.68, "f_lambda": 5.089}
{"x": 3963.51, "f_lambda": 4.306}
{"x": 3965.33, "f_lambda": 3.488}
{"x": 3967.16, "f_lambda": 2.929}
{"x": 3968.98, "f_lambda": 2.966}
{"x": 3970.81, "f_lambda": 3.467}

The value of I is 6.979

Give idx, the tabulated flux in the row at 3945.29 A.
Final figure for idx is 6.129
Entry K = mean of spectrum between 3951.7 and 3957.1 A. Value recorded 6.35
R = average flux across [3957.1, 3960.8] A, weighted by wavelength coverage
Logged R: 5.76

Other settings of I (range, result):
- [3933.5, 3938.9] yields 4.704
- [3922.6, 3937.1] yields 5.741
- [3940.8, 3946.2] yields 6.129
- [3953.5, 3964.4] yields 6.315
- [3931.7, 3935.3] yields 3.745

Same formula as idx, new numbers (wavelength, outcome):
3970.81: 3.467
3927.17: 5.042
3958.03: 5.862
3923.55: 5.741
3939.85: 5.175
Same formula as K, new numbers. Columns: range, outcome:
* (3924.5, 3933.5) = 4.57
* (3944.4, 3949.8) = 6.47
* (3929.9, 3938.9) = 4.09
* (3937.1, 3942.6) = 5.17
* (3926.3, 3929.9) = 4.81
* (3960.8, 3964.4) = 4.69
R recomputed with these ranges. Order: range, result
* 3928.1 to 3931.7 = 4.34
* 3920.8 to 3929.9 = 5.33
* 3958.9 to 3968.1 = 4.3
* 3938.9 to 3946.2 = 5.72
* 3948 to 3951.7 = 6.9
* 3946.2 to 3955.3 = 6.67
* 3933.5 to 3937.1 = 3.97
